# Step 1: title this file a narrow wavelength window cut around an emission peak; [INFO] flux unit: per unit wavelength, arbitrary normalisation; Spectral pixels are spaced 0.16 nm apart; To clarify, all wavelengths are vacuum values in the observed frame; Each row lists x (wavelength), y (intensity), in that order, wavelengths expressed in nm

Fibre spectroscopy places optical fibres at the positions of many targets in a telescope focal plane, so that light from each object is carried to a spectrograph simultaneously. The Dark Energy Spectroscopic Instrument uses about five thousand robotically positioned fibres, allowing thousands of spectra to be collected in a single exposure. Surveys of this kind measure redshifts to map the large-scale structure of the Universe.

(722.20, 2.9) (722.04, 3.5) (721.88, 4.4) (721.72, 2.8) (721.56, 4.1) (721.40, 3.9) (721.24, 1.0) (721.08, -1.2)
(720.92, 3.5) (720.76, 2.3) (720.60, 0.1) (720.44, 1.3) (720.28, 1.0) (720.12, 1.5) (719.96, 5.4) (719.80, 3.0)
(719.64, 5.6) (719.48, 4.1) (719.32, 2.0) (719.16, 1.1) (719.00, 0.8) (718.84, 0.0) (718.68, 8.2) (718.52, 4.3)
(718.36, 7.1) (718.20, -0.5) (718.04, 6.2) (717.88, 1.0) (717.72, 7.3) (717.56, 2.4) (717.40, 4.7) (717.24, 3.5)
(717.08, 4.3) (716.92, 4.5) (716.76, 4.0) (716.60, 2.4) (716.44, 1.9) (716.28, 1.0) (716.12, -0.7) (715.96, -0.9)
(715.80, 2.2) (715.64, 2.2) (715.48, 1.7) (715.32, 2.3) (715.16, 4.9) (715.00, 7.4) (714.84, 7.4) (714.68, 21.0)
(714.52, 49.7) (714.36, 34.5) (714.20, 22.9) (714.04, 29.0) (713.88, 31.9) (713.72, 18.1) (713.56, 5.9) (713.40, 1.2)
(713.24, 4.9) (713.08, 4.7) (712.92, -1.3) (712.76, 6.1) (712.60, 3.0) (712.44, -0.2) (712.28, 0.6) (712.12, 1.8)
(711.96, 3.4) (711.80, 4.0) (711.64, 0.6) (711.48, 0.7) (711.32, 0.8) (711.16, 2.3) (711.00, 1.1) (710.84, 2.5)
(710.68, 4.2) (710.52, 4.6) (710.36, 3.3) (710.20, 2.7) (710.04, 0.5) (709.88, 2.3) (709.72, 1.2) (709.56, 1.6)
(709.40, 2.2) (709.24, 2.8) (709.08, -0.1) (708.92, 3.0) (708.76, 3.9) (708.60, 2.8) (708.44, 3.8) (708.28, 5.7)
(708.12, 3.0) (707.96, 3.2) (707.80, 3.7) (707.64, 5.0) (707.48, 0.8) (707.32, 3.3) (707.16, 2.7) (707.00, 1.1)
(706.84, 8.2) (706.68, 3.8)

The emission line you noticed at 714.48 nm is [O II]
